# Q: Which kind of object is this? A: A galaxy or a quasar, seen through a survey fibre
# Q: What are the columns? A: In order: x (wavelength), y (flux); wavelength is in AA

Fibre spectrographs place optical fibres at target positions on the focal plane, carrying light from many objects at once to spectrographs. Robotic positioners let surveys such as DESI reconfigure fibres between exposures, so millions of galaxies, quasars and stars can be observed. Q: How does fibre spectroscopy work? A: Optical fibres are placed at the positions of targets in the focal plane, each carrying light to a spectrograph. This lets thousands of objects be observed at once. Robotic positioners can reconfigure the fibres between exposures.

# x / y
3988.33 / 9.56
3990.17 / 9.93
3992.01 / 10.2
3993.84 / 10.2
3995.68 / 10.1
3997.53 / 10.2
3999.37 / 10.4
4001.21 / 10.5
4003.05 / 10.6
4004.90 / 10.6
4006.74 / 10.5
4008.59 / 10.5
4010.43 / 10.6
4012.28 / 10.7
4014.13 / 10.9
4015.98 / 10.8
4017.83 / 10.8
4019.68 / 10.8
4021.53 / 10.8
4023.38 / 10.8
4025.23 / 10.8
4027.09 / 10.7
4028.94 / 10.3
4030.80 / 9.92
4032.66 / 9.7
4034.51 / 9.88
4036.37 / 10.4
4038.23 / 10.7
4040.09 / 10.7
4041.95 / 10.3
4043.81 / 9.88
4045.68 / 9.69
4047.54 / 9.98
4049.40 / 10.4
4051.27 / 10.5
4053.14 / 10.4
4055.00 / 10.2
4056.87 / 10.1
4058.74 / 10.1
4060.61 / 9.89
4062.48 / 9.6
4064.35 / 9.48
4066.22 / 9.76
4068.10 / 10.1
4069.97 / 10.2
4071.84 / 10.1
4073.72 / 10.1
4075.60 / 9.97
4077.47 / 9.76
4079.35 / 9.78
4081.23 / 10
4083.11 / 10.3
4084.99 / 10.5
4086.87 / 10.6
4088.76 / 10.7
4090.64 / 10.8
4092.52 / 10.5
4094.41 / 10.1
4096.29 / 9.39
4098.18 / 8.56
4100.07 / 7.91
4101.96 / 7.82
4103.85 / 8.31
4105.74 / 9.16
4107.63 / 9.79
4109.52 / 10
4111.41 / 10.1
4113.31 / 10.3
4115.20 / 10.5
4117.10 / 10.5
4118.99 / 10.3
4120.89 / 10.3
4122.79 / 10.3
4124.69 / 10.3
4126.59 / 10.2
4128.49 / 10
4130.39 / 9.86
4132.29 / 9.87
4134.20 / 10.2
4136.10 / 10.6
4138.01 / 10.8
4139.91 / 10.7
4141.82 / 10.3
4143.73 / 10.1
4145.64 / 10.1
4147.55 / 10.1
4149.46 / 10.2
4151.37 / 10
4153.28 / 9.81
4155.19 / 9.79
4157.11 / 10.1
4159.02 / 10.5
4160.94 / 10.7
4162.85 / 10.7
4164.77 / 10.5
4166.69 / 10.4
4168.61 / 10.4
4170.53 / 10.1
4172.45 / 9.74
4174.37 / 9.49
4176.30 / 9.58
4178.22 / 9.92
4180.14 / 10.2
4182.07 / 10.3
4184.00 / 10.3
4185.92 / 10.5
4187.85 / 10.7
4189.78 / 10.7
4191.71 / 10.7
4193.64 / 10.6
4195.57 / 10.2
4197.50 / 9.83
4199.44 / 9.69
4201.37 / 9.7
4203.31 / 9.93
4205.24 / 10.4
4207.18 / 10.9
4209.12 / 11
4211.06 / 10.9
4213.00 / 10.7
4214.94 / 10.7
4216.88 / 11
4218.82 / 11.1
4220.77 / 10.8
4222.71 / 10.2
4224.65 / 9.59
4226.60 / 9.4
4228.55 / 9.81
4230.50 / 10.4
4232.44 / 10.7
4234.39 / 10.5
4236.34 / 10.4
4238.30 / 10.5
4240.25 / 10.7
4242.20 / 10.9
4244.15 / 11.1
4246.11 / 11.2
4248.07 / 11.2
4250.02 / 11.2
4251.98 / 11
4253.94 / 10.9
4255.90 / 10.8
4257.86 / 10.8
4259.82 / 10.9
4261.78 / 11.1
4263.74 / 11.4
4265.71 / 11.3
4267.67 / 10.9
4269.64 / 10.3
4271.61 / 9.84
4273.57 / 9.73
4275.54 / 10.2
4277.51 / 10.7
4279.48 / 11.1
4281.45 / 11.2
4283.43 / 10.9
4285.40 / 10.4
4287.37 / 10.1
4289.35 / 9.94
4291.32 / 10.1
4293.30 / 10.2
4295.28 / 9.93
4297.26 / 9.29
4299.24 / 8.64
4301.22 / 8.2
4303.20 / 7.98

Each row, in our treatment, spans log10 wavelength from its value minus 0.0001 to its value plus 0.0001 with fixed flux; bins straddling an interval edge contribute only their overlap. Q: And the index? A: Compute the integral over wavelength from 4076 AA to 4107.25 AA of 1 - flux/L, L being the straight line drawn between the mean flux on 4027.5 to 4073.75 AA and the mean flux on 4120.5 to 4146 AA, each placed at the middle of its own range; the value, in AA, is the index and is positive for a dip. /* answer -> 1.6 AA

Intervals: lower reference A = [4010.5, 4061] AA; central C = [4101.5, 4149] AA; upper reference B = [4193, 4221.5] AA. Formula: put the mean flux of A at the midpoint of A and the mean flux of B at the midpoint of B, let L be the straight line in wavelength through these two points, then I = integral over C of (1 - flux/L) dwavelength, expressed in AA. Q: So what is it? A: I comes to 1.8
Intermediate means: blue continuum 10.4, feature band 10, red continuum 10.5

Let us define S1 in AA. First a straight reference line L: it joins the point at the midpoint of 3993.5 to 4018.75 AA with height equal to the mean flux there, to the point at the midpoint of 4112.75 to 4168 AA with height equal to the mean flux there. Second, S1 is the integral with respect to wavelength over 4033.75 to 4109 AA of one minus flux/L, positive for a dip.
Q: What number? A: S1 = 3.6 AA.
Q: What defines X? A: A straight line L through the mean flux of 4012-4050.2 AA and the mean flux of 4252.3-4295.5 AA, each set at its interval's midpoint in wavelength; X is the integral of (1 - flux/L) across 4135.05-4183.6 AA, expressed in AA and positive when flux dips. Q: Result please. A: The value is 1.42 AA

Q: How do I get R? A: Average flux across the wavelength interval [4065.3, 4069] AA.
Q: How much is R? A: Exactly 9.91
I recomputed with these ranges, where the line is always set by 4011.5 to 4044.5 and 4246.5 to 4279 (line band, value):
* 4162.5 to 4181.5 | 1.0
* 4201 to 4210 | 0.2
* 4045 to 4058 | 0.4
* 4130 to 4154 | 0.9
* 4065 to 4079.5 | 0.8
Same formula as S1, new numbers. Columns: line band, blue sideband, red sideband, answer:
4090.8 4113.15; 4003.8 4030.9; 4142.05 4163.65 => 2.2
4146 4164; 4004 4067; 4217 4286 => 0.5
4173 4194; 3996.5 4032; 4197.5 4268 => 0.7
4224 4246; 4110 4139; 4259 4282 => 0.4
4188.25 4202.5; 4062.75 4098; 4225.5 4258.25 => 0.4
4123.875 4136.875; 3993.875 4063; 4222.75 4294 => 0.4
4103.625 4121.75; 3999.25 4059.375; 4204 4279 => 0.9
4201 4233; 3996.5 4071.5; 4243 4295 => 0.5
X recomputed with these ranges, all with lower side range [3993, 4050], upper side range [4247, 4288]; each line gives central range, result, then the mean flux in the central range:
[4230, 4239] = 0.2 AA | 10.5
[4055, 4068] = 0.8 AA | 9.86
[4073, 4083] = 0.5 AA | 9.95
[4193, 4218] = 0.6 AA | 10.4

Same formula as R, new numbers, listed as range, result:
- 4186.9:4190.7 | 10.7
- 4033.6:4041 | 10.4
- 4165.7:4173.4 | 10.2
